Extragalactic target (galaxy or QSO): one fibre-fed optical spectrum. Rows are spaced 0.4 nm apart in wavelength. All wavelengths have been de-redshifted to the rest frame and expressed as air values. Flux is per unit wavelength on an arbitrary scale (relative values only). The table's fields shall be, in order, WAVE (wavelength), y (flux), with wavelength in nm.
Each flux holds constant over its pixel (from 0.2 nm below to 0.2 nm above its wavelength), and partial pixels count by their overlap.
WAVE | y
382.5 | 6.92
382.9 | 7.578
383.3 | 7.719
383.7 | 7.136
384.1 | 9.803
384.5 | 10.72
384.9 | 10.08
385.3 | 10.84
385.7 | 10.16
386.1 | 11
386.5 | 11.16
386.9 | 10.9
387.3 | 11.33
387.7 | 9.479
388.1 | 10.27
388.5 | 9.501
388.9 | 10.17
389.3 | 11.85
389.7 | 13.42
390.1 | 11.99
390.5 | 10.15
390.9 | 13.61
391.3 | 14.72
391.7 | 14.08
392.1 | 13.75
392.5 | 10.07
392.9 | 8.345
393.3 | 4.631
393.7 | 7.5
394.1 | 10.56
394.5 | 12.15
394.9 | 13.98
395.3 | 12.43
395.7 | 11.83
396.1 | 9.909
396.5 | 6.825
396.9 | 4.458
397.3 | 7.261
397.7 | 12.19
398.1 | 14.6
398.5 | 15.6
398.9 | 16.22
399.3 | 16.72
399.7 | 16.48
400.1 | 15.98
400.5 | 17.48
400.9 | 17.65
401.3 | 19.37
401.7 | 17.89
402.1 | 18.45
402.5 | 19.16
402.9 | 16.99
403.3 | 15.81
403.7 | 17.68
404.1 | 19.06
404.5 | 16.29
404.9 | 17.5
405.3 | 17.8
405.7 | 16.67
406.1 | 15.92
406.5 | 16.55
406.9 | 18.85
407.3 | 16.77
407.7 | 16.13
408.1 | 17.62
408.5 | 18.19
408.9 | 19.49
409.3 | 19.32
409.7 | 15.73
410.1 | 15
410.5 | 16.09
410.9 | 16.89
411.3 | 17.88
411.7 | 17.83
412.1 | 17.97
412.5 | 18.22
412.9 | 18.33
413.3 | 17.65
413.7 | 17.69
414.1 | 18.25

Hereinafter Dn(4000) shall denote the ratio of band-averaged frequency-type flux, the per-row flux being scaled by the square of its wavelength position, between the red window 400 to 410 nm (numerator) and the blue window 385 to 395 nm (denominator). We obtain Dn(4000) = 1.7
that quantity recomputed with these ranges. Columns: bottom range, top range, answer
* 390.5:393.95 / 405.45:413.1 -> 1.75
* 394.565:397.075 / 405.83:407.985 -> 1.77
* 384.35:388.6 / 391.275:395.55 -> 1.08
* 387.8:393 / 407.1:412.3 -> 1.63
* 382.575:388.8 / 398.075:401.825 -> 1.85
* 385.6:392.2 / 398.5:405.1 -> 1.60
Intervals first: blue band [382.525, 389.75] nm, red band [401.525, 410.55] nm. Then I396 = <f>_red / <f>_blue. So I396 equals 1.73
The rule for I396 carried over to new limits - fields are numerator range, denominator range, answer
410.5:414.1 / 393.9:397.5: 1.79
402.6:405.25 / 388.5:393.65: 1.55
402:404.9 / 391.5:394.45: 1.77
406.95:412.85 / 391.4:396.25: 1.60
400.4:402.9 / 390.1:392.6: 1.43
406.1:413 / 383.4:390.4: 1.65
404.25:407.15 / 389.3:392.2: 1.32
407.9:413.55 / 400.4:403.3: 0.98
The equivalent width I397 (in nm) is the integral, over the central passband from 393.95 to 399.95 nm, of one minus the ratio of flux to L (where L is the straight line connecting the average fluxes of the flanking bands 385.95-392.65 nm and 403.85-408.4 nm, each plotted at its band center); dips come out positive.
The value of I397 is 0.886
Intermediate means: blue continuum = 11.6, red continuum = 17.2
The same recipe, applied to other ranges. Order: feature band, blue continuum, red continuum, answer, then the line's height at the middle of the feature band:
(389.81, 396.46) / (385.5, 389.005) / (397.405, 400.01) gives 0.81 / 12.8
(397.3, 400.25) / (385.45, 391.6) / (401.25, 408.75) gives 0.07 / 15.2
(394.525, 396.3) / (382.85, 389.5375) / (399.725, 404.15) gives 0.30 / 14.5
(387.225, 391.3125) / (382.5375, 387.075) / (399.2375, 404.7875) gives 0.12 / 11.7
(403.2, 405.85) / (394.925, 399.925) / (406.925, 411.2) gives -0.37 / 15.2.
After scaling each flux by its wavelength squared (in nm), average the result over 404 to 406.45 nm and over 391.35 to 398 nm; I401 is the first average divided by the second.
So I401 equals 1.77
